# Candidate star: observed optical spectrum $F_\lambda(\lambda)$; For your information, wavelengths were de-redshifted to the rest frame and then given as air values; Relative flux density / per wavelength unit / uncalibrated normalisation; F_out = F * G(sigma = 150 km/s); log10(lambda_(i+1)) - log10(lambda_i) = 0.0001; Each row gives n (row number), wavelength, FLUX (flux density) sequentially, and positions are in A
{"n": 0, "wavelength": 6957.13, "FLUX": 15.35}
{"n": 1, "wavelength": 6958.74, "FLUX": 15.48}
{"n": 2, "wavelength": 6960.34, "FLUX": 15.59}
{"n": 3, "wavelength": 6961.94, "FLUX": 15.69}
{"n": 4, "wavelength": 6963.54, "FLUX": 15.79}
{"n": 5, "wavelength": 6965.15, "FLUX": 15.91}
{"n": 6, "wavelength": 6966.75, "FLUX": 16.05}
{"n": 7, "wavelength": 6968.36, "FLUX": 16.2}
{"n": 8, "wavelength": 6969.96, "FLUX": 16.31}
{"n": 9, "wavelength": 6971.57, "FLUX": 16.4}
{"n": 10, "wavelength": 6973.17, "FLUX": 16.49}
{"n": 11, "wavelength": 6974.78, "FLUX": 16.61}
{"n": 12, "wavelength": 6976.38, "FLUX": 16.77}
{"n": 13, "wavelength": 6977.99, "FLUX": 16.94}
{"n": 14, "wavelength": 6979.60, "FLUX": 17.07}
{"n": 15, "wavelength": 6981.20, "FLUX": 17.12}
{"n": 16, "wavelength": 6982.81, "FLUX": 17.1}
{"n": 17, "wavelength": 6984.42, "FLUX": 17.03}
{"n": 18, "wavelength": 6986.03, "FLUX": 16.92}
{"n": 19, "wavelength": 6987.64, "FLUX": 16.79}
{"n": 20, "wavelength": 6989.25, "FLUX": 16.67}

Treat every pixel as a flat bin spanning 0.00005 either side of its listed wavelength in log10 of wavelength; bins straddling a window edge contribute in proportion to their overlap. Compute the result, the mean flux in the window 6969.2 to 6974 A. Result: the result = 16.4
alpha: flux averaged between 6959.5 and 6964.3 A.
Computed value 15.7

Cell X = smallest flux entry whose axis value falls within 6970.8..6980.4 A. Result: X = 16.4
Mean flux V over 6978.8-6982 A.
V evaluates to 17.1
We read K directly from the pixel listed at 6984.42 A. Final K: 17.03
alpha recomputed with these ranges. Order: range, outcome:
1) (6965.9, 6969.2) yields 16.1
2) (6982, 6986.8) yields 17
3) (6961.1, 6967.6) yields 15.9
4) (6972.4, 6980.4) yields 16.8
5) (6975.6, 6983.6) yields 17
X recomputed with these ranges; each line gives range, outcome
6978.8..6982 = 17.07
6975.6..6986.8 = 16.77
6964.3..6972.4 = 15.91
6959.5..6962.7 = 15.59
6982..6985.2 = 17.03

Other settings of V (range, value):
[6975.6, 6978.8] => 16.8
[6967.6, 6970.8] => 16.3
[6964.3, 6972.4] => 16.2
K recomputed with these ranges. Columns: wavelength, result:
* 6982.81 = 17.1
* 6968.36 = 16.2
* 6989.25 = 16.67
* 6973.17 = 16.49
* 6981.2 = 17.12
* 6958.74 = 15.48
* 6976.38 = 16.77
